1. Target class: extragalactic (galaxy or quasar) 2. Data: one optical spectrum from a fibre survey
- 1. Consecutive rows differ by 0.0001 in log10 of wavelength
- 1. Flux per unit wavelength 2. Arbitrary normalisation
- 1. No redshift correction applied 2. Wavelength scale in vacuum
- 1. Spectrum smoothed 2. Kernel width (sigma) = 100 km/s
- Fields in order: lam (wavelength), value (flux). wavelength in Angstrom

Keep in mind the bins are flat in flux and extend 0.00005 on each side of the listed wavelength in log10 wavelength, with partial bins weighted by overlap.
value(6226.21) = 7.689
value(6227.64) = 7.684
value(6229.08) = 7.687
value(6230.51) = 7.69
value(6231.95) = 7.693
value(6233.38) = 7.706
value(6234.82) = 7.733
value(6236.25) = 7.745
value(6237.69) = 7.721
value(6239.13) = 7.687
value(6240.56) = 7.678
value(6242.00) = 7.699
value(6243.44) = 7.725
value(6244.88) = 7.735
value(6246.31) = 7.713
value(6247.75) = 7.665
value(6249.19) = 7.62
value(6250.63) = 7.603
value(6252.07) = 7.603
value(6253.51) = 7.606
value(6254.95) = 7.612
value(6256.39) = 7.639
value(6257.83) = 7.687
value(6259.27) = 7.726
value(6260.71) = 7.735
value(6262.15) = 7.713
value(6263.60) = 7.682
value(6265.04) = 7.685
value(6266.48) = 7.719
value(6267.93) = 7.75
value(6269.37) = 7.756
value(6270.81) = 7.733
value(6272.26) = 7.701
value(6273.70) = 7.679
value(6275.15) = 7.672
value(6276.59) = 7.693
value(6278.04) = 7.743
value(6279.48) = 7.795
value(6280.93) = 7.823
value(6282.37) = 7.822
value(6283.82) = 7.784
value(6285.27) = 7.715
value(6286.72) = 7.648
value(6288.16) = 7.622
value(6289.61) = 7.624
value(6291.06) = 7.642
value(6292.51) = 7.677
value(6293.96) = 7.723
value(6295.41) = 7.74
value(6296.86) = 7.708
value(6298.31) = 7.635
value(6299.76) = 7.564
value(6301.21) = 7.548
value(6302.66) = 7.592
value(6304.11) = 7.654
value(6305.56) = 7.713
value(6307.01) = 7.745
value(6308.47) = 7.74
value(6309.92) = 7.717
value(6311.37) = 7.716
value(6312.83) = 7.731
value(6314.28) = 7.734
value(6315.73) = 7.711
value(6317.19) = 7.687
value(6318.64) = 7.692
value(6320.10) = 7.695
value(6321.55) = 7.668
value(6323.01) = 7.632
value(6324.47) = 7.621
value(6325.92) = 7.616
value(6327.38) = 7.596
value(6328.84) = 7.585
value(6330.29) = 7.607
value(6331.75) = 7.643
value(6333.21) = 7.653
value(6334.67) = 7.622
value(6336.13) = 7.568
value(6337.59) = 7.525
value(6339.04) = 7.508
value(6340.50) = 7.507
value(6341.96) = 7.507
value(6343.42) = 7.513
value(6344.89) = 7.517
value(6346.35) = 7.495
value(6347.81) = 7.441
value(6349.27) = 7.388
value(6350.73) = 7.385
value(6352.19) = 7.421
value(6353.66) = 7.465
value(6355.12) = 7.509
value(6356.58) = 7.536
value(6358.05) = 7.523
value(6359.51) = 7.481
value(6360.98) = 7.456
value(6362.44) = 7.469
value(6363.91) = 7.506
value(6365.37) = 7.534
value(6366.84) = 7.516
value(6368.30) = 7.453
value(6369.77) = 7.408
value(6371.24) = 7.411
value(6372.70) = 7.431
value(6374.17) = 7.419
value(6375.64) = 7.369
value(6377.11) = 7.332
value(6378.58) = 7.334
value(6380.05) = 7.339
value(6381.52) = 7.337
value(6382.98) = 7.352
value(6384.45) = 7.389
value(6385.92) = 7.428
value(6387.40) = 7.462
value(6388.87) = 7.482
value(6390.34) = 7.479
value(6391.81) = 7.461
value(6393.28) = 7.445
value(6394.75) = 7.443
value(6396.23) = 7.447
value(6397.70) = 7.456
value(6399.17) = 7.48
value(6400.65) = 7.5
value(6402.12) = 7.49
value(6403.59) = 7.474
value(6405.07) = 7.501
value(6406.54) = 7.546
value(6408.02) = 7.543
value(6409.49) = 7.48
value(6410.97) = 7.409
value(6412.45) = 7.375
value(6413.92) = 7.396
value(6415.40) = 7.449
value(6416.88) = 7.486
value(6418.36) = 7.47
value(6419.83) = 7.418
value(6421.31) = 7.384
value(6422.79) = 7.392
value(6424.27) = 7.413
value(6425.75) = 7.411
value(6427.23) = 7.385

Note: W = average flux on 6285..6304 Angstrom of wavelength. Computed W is 7.65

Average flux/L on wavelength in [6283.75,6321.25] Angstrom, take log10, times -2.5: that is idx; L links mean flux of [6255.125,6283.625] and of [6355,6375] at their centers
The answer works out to -0.01 mag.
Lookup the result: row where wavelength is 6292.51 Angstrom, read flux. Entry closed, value 7.677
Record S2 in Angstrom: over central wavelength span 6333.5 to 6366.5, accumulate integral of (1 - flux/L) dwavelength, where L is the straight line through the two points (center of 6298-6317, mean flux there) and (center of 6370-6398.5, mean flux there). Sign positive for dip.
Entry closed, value 0.1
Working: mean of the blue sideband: 7.68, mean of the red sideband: 7.41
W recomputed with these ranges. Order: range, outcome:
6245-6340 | 7.67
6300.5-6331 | 7.67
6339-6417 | 7.45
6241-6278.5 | 7.69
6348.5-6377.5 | 7.45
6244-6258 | 7.65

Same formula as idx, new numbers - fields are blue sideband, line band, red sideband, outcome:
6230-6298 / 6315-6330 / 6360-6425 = -0.01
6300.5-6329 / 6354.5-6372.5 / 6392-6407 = 0.01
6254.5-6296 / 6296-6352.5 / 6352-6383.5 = -0.01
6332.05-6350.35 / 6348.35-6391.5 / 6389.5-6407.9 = 0.01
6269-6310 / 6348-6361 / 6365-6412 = 0.01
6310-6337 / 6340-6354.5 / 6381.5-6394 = 0.02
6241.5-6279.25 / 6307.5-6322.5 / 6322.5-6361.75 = -0.02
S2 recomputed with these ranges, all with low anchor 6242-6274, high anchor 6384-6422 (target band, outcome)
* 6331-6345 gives 0.0 Angstrom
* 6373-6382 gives 0.2 Angstrom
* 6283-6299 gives -0.1 Angstrom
